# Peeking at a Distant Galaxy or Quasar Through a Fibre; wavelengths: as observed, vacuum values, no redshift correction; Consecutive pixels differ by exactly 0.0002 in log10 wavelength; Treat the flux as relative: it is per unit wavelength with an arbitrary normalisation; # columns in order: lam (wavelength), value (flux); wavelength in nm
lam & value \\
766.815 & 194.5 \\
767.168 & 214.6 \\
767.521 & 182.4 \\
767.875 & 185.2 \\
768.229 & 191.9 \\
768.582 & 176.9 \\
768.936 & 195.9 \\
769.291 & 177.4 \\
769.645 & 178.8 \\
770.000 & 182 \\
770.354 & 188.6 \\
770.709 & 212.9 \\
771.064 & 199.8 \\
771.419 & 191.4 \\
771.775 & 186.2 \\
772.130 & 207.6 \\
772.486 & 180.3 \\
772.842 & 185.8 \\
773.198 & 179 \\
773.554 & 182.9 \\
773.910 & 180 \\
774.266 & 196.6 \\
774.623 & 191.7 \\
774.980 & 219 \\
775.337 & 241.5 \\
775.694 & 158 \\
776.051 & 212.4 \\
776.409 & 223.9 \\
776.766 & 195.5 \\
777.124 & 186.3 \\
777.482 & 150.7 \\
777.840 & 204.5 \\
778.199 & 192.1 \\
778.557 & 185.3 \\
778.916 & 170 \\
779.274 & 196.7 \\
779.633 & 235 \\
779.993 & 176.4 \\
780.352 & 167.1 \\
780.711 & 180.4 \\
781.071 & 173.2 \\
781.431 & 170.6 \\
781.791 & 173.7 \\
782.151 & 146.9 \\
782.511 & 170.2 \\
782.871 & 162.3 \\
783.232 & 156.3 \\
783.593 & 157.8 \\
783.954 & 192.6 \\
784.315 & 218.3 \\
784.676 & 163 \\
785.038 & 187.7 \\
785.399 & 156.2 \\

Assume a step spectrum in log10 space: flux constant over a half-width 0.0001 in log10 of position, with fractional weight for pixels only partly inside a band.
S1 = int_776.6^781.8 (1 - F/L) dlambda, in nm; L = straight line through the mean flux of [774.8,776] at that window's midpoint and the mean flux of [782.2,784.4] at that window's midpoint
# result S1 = 0.17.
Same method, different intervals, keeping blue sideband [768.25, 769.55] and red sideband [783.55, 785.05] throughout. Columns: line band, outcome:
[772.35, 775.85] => -0.13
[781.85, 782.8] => 0.13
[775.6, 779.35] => -0.08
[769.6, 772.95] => -0.14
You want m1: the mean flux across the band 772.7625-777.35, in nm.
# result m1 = 196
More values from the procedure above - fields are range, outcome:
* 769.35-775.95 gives 192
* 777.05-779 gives 182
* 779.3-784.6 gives 177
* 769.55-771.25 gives 193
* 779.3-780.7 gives 192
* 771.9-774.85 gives 188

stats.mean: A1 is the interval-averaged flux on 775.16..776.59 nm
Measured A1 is 209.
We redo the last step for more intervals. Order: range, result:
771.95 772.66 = 194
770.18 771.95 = 196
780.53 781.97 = 174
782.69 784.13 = 167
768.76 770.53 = 185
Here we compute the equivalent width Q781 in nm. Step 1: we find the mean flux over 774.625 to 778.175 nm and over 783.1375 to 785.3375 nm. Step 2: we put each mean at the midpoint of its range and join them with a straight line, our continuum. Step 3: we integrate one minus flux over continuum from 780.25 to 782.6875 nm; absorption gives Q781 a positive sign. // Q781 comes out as 0.22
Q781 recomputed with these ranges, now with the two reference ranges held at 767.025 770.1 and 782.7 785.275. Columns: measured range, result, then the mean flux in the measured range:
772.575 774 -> 0.01 nm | 182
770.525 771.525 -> -0.09 nm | 202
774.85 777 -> -0.30 nm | 208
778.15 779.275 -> -0.02 nm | 184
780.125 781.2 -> 0.03 nm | 174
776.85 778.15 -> -0.01 nm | 183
